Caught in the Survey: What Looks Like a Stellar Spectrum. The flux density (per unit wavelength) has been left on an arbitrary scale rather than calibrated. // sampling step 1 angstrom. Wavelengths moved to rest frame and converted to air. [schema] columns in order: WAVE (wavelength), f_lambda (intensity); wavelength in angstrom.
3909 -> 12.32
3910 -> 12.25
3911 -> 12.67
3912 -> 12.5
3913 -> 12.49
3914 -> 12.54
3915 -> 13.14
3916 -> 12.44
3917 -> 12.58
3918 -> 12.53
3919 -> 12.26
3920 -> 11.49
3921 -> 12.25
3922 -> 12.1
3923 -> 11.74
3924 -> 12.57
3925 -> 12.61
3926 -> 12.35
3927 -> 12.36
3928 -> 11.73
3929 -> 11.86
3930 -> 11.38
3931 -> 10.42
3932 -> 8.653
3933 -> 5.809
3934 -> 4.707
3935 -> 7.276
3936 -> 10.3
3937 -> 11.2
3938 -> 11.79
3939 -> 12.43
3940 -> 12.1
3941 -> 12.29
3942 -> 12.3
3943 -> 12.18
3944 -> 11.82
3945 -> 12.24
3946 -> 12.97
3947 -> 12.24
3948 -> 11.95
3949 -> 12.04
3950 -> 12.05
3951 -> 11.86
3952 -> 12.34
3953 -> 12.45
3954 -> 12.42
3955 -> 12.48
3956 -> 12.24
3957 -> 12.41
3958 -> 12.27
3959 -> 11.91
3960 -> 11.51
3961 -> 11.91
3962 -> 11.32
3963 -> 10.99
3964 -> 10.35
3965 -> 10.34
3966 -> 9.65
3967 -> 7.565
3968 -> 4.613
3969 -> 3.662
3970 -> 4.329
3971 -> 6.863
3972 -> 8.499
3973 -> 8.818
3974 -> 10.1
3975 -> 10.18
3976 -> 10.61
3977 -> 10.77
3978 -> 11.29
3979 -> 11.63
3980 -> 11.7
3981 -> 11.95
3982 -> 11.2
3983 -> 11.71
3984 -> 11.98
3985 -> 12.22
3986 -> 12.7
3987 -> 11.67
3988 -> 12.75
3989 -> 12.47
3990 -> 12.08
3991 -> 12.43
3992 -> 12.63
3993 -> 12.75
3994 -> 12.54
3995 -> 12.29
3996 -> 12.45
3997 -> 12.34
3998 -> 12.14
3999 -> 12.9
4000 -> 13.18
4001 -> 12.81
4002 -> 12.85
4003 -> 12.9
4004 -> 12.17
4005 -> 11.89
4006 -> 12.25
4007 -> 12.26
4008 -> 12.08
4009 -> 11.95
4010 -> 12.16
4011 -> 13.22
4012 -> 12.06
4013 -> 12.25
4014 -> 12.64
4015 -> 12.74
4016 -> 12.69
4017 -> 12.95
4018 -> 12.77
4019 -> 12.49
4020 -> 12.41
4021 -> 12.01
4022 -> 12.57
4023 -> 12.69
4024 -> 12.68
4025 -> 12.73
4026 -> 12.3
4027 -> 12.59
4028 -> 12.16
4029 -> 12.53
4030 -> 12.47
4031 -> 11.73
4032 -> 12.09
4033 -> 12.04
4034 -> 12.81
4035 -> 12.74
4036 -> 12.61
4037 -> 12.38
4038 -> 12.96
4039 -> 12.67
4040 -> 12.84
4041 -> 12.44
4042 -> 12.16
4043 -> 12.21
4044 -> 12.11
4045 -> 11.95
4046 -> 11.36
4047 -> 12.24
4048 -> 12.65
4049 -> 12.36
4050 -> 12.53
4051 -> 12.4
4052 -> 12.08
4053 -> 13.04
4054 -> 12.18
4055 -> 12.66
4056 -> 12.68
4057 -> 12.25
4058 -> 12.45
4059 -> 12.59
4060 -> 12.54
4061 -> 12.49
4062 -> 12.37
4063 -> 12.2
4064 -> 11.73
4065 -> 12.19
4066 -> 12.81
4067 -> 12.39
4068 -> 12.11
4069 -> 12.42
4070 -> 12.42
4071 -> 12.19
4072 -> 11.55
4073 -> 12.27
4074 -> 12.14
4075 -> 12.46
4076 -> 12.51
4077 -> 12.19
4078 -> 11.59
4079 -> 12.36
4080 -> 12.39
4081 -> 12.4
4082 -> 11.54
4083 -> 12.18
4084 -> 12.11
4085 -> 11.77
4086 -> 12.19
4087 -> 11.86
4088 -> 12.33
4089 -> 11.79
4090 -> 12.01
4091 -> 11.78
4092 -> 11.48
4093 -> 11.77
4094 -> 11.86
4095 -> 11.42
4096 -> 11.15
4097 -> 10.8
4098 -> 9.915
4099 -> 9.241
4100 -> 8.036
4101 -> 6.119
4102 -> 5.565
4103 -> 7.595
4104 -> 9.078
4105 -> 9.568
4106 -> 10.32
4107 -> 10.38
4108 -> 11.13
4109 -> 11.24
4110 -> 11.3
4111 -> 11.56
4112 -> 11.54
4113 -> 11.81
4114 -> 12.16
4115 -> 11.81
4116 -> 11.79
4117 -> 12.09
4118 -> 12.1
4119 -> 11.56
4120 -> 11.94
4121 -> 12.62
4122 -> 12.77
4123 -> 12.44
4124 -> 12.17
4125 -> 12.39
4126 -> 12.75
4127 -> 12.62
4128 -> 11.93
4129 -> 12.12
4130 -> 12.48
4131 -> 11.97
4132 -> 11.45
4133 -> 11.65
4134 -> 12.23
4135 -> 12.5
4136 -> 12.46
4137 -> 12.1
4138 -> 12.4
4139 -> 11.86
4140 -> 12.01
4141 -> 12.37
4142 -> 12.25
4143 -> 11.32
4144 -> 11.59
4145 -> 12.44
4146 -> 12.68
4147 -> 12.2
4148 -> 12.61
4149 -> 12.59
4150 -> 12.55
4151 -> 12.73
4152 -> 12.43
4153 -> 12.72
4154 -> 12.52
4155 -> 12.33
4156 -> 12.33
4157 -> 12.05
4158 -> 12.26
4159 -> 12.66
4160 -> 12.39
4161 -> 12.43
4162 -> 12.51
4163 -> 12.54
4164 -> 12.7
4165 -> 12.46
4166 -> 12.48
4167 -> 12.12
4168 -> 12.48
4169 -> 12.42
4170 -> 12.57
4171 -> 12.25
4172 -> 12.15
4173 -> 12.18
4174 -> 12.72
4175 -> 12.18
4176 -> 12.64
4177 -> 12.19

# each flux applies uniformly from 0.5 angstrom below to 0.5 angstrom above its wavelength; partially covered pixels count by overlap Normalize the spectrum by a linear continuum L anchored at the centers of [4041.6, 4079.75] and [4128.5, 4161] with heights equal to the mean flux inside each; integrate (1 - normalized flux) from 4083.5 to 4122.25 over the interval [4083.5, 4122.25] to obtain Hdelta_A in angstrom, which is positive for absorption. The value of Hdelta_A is 4.2 angstrom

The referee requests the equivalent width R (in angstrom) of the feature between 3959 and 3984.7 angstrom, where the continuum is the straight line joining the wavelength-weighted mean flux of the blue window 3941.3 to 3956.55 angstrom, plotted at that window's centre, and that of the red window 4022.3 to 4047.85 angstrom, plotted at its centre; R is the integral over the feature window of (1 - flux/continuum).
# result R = 5.2 angstrom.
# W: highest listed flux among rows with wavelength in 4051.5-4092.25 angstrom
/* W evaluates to 13.04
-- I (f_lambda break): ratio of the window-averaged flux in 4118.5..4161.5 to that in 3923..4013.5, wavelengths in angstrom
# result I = 1.09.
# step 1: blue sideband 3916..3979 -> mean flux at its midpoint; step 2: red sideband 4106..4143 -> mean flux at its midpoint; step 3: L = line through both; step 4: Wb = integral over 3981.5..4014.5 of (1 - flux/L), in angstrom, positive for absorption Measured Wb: -3.6 angstrom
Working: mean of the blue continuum 10.8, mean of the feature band 12.4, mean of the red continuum 12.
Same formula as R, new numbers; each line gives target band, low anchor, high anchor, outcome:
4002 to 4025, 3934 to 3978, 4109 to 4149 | -2.78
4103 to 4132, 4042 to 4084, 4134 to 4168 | 1.63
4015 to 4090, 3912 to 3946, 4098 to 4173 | -4.67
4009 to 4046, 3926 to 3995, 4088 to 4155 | -4.19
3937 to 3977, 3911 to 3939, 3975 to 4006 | 3.07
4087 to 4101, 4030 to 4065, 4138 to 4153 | 1.62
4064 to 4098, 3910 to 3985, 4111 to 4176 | -0.30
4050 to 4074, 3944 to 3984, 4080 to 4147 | -2.47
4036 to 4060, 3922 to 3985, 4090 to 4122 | -3.71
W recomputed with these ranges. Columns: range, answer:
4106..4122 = 12.77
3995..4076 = 13.22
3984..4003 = 13.18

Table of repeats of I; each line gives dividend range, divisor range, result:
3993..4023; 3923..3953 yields 1.11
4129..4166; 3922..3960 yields 1.07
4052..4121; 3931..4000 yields 1.05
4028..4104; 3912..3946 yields 1.03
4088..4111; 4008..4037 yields 0.82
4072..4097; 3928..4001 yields 1.08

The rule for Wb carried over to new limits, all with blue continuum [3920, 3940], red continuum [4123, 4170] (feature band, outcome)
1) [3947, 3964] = -1.58 angstrom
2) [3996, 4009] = -1.35 angstrom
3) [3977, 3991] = -0.97 angstrom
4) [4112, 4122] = 0.08 angstrom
